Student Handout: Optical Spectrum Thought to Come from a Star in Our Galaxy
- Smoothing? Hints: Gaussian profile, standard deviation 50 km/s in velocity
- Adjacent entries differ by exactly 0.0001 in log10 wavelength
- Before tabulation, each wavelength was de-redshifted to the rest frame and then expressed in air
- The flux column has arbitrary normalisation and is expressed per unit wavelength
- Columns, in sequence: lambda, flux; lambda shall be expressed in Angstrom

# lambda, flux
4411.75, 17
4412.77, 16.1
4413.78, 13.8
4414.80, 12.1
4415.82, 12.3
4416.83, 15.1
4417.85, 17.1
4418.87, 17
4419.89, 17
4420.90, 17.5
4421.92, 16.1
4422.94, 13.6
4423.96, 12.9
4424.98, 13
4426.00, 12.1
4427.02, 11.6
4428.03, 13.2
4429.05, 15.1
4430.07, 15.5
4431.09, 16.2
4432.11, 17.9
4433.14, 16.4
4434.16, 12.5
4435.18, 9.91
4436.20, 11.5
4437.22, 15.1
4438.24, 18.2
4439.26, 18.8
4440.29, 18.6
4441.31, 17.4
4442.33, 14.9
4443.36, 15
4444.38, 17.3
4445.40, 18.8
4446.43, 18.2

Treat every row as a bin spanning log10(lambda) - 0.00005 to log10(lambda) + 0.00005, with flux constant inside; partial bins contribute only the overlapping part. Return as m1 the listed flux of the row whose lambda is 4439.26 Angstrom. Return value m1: 18.8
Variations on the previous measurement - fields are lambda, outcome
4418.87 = 17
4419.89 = 17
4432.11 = 17.9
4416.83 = 15.1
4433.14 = 16.4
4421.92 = 16.1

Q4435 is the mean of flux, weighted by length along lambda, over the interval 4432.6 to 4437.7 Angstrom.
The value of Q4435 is 13.1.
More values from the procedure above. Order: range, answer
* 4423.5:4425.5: 12.9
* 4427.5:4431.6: 15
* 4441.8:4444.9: 15.8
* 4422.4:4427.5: 12.7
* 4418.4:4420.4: 17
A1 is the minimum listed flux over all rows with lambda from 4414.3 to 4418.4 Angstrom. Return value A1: 12.1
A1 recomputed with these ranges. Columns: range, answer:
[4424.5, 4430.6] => 11.6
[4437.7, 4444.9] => 14.9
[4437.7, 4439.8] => 18.2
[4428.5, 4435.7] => 9.91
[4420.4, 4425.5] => 12.9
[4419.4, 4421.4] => 17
